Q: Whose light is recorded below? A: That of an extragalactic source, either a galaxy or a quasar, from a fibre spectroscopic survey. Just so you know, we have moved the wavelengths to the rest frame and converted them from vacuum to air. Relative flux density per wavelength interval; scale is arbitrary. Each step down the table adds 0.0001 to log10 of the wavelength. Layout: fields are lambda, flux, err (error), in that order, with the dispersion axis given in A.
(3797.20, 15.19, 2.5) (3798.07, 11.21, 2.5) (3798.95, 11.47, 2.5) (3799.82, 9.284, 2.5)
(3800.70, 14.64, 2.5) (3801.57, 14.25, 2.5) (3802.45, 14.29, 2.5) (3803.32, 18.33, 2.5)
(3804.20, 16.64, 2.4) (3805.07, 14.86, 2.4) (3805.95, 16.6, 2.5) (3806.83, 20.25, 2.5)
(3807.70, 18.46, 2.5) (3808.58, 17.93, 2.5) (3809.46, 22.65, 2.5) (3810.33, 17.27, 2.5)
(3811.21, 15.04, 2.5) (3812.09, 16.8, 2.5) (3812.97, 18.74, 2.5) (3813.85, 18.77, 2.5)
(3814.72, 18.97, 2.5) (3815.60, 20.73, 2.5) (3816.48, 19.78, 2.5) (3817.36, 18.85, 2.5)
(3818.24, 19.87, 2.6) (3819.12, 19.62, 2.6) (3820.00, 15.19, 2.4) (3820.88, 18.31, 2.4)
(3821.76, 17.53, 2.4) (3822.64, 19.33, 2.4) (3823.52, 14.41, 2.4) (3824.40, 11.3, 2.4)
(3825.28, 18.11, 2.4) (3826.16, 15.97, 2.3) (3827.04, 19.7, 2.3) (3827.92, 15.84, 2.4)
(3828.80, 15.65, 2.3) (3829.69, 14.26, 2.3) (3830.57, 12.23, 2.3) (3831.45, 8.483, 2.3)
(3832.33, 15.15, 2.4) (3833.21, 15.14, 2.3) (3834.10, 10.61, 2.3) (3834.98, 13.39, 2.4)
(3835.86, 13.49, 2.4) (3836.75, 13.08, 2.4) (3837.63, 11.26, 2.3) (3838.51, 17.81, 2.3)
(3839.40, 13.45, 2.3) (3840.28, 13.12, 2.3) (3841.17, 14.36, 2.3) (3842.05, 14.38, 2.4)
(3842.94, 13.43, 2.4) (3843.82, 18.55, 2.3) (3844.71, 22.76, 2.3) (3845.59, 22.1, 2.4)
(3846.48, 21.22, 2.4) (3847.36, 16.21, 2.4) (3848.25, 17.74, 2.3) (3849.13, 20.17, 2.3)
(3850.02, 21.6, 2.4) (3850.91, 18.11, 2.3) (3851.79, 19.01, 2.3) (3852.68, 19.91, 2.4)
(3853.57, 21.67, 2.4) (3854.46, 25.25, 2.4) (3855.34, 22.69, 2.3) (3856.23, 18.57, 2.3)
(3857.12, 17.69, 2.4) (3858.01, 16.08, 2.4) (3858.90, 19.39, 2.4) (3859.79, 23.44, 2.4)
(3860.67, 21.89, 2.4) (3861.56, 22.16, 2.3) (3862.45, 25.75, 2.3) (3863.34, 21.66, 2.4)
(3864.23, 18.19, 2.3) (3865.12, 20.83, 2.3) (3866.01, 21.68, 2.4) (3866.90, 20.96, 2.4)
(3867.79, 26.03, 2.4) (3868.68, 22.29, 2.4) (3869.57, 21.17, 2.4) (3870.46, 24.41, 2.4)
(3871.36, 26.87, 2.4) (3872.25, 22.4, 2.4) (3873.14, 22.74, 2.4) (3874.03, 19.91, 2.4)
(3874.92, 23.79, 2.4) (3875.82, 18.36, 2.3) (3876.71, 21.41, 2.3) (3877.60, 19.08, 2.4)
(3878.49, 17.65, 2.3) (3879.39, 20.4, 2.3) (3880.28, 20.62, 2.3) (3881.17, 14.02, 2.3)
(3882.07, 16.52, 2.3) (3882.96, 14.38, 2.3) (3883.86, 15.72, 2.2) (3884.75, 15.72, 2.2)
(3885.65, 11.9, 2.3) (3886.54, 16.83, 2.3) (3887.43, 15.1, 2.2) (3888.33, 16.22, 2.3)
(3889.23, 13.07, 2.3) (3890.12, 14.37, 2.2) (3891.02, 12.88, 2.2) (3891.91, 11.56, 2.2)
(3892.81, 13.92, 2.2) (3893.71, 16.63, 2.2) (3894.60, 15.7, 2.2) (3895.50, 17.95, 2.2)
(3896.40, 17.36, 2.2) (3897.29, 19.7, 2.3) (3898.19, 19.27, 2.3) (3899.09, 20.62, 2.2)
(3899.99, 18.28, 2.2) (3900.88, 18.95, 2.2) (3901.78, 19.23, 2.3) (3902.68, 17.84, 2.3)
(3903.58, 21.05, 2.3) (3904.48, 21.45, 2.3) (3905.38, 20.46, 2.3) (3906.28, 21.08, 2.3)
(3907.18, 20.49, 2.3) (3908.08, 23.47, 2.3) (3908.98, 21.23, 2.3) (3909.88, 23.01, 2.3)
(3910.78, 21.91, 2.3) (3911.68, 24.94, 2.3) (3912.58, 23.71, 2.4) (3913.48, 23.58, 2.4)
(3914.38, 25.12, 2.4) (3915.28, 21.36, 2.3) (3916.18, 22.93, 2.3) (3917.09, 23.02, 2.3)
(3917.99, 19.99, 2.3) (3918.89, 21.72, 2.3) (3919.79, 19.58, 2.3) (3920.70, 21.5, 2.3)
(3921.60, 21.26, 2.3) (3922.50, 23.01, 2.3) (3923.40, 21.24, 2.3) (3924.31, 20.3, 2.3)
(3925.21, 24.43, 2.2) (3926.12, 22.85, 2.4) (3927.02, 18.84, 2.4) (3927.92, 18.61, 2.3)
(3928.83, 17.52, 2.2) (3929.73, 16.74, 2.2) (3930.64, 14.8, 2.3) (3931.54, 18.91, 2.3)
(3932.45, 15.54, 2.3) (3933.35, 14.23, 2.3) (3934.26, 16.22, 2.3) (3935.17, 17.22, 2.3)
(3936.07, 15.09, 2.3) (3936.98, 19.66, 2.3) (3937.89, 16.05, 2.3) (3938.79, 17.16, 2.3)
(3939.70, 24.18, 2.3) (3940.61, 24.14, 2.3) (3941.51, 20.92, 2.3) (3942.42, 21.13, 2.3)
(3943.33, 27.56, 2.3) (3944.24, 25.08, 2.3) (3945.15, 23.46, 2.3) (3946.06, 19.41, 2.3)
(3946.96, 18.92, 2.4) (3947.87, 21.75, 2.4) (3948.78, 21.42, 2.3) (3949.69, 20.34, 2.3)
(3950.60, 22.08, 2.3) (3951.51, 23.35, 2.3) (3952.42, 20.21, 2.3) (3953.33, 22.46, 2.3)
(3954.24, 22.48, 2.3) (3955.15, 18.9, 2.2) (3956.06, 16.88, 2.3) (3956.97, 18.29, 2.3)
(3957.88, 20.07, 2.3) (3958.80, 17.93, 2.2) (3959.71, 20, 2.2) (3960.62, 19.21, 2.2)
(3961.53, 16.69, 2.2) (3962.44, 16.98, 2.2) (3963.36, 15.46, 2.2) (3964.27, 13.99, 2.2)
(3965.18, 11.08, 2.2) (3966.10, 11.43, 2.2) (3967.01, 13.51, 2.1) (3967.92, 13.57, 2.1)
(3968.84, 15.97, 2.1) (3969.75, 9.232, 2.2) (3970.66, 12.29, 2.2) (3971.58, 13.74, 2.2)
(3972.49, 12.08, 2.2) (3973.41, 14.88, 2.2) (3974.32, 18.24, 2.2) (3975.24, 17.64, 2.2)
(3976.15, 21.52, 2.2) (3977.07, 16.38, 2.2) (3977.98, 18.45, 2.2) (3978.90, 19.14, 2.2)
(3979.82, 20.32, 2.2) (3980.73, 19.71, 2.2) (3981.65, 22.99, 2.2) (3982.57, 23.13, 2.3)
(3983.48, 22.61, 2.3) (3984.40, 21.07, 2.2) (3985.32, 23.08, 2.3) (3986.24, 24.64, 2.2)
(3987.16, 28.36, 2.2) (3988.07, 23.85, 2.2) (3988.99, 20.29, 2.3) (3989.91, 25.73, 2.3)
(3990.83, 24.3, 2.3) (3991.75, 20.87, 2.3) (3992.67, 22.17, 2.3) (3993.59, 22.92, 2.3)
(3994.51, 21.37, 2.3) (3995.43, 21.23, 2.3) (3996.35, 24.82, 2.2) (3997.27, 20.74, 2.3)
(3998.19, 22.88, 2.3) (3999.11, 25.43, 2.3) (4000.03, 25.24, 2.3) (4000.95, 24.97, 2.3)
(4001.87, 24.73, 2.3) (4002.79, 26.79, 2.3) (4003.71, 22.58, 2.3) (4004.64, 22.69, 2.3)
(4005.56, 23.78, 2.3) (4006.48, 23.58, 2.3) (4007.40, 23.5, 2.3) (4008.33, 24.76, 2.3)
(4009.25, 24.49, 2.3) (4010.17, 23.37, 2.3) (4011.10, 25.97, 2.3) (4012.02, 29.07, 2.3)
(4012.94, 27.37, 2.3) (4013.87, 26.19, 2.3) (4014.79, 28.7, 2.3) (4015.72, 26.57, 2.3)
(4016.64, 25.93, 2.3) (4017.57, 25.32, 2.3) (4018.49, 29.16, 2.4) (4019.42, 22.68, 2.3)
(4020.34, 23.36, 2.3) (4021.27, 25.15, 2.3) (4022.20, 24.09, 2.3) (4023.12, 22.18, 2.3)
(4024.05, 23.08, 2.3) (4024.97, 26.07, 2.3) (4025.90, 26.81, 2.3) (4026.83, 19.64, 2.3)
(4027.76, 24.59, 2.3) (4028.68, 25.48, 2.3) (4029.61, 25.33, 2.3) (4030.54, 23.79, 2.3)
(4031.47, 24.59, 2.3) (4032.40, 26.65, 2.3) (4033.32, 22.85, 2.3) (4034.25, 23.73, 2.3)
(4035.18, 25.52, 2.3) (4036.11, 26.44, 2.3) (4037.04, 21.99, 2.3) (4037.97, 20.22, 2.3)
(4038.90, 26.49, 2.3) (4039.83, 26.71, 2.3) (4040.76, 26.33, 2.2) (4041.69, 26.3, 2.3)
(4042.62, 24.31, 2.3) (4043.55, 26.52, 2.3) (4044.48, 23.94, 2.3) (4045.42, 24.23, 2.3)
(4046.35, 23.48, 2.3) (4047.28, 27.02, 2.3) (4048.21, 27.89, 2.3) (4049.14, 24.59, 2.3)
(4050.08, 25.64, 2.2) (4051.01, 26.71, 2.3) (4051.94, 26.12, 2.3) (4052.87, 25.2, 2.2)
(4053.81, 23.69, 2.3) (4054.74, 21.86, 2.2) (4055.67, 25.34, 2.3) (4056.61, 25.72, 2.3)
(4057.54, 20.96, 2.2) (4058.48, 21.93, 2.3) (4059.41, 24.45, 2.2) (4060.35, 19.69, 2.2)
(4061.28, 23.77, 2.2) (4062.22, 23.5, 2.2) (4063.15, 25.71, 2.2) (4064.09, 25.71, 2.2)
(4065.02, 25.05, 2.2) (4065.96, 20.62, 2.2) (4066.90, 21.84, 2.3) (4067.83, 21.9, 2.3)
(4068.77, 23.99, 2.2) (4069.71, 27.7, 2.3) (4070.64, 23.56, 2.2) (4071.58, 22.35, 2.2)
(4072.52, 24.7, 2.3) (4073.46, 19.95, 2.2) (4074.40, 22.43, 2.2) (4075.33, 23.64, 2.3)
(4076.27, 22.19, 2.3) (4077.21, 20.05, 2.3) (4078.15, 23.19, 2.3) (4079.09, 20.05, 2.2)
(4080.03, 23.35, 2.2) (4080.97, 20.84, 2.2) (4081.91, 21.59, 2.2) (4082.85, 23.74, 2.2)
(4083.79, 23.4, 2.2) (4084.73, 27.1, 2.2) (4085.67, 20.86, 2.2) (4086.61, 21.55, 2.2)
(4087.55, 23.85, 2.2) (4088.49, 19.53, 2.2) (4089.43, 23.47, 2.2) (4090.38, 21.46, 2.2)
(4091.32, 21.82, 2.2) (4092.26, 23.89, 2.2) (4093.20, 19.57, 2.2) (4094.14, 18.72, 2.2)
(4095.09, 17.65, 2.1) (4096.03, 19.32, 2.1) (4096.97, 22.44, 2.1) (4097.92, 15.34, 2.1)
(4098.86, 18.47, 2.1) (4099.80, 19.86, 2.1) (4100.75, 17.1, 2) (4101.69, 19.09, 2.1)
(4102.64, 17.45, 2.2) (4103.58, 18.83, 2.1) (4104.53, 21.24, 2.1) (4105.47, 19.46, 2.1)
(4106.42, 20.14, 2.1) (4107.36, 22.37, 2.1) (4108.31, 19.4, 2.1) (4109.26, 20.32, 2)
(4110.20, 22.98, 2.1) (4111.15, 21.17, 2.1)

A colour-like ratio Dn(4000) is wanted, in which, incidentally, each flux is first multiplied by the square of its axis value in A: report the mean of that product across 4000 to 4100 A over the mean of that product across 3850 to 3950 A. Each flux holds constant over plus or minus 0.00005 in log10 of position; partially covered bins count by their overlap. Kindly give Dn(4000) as 1.3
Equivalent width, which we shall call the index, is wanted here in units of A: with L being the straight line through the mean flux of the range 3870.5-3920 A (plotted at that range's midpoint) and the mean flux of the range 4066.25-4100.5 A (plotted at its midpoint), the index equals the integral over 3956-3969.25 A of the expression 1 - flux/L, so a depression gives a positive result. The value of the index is 2.7 A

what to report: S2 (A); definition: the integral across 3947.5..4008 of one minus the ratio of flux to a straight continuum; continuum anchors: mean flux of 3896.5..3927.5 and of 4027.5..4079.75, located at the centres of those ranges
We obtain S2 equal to 6.7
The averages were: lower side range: 21.4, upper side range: 24.1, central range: 20.1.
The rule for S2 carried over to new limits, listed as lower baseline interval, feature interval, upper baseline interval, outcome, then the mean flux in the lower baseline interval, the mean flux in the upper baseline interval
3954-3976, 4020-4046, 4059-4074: -4.50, 15.9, 23.4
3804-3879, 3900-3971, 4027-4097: 3.36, 18.5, 23.5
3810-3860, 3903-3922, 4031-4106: -2.93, 17.2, 22.9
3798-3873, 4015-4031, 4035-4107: -2.18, 17.9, 22.7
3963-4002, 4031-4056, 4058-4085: -3.45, 19.7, 23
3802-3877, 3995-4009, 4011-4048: 0.16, 18.4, 25.1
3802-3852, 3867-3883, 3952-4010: -2.71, 16.8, 20.2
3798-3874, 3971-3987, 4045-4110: 0.82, 18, 22.3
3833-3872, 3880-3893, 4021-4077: 3.38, 19.1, 24.2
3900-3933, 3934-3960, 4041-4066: 1.43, 20.8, 24.5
